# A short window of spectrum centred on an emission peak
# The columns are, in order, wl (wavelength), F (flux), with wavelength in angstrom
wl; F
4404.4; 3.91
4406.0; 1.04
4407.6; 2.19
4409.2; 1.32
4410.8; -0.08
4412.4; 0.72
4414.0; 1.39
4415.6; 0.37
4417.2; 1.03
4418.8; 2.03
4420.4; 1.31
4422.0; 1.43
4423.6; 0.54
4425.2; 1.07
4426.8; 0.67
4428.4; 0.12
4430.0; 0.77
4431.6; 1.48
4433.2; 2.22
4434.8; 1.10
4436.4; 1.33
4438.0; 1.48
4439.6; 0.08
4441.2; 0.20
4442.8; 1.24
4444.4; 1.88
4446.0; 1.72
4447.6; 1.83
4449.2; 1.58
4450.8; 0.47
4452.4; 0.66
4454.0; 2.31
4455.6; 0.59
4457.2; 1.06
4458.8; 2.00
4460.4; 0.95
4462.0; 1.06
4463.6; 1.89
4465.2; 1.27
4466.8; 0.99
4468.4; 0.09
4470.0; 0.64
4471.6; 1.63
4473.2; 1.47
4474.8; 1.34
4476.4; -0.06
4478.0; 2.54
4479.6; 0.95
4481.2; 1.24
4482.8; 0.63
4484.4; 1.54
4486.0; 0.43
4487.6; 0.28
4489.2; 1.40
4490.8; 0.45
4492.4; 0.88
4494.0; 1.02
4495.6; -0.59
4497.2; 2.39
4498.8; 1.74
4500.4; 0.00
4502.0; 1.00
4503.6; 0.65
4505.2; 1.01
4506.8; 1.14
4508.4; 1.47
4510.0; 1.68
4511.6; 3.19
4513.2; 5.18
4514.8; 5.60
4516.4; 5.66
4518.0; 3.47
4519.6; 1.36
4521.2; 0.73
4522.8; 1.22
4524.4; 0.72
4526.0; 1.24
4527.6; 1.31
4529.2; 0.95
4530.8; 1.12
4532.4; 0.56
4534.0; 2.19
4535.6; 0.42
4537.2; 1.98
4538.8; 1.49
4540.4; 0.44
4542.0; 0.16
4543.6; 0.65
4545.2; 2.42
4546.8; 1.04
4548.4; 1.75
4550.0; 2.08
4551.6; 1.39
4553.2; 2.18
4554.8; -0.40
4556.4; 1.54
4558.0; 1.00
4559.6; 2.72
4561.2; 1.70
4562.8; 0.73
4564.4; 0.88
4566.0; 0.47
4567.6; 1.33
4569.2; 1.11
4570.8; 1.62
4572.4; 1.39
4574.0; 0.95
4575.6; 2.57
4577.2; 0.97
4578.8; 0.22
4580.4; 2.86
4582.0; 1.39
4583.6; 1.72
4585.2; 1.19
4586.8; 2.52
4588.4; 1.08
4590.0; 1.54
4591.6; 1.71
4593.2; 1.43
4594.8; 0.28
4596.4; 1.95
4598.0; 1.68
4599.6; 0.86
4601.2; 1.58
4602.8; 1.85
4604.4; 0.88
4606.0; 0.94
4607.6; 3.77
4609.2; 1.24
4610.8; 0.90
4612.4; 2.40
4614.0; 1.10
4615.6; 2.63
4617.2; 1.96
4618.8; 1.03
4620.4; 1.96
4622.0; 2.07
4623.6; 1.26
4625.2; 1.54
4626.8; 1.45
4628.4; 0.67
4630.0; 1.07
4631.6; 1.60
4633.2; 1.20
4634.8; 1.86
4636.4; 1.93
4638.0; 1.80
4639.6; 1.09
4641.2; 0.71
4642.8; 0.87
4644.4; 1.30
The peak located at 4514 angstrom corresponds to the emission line [O II]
